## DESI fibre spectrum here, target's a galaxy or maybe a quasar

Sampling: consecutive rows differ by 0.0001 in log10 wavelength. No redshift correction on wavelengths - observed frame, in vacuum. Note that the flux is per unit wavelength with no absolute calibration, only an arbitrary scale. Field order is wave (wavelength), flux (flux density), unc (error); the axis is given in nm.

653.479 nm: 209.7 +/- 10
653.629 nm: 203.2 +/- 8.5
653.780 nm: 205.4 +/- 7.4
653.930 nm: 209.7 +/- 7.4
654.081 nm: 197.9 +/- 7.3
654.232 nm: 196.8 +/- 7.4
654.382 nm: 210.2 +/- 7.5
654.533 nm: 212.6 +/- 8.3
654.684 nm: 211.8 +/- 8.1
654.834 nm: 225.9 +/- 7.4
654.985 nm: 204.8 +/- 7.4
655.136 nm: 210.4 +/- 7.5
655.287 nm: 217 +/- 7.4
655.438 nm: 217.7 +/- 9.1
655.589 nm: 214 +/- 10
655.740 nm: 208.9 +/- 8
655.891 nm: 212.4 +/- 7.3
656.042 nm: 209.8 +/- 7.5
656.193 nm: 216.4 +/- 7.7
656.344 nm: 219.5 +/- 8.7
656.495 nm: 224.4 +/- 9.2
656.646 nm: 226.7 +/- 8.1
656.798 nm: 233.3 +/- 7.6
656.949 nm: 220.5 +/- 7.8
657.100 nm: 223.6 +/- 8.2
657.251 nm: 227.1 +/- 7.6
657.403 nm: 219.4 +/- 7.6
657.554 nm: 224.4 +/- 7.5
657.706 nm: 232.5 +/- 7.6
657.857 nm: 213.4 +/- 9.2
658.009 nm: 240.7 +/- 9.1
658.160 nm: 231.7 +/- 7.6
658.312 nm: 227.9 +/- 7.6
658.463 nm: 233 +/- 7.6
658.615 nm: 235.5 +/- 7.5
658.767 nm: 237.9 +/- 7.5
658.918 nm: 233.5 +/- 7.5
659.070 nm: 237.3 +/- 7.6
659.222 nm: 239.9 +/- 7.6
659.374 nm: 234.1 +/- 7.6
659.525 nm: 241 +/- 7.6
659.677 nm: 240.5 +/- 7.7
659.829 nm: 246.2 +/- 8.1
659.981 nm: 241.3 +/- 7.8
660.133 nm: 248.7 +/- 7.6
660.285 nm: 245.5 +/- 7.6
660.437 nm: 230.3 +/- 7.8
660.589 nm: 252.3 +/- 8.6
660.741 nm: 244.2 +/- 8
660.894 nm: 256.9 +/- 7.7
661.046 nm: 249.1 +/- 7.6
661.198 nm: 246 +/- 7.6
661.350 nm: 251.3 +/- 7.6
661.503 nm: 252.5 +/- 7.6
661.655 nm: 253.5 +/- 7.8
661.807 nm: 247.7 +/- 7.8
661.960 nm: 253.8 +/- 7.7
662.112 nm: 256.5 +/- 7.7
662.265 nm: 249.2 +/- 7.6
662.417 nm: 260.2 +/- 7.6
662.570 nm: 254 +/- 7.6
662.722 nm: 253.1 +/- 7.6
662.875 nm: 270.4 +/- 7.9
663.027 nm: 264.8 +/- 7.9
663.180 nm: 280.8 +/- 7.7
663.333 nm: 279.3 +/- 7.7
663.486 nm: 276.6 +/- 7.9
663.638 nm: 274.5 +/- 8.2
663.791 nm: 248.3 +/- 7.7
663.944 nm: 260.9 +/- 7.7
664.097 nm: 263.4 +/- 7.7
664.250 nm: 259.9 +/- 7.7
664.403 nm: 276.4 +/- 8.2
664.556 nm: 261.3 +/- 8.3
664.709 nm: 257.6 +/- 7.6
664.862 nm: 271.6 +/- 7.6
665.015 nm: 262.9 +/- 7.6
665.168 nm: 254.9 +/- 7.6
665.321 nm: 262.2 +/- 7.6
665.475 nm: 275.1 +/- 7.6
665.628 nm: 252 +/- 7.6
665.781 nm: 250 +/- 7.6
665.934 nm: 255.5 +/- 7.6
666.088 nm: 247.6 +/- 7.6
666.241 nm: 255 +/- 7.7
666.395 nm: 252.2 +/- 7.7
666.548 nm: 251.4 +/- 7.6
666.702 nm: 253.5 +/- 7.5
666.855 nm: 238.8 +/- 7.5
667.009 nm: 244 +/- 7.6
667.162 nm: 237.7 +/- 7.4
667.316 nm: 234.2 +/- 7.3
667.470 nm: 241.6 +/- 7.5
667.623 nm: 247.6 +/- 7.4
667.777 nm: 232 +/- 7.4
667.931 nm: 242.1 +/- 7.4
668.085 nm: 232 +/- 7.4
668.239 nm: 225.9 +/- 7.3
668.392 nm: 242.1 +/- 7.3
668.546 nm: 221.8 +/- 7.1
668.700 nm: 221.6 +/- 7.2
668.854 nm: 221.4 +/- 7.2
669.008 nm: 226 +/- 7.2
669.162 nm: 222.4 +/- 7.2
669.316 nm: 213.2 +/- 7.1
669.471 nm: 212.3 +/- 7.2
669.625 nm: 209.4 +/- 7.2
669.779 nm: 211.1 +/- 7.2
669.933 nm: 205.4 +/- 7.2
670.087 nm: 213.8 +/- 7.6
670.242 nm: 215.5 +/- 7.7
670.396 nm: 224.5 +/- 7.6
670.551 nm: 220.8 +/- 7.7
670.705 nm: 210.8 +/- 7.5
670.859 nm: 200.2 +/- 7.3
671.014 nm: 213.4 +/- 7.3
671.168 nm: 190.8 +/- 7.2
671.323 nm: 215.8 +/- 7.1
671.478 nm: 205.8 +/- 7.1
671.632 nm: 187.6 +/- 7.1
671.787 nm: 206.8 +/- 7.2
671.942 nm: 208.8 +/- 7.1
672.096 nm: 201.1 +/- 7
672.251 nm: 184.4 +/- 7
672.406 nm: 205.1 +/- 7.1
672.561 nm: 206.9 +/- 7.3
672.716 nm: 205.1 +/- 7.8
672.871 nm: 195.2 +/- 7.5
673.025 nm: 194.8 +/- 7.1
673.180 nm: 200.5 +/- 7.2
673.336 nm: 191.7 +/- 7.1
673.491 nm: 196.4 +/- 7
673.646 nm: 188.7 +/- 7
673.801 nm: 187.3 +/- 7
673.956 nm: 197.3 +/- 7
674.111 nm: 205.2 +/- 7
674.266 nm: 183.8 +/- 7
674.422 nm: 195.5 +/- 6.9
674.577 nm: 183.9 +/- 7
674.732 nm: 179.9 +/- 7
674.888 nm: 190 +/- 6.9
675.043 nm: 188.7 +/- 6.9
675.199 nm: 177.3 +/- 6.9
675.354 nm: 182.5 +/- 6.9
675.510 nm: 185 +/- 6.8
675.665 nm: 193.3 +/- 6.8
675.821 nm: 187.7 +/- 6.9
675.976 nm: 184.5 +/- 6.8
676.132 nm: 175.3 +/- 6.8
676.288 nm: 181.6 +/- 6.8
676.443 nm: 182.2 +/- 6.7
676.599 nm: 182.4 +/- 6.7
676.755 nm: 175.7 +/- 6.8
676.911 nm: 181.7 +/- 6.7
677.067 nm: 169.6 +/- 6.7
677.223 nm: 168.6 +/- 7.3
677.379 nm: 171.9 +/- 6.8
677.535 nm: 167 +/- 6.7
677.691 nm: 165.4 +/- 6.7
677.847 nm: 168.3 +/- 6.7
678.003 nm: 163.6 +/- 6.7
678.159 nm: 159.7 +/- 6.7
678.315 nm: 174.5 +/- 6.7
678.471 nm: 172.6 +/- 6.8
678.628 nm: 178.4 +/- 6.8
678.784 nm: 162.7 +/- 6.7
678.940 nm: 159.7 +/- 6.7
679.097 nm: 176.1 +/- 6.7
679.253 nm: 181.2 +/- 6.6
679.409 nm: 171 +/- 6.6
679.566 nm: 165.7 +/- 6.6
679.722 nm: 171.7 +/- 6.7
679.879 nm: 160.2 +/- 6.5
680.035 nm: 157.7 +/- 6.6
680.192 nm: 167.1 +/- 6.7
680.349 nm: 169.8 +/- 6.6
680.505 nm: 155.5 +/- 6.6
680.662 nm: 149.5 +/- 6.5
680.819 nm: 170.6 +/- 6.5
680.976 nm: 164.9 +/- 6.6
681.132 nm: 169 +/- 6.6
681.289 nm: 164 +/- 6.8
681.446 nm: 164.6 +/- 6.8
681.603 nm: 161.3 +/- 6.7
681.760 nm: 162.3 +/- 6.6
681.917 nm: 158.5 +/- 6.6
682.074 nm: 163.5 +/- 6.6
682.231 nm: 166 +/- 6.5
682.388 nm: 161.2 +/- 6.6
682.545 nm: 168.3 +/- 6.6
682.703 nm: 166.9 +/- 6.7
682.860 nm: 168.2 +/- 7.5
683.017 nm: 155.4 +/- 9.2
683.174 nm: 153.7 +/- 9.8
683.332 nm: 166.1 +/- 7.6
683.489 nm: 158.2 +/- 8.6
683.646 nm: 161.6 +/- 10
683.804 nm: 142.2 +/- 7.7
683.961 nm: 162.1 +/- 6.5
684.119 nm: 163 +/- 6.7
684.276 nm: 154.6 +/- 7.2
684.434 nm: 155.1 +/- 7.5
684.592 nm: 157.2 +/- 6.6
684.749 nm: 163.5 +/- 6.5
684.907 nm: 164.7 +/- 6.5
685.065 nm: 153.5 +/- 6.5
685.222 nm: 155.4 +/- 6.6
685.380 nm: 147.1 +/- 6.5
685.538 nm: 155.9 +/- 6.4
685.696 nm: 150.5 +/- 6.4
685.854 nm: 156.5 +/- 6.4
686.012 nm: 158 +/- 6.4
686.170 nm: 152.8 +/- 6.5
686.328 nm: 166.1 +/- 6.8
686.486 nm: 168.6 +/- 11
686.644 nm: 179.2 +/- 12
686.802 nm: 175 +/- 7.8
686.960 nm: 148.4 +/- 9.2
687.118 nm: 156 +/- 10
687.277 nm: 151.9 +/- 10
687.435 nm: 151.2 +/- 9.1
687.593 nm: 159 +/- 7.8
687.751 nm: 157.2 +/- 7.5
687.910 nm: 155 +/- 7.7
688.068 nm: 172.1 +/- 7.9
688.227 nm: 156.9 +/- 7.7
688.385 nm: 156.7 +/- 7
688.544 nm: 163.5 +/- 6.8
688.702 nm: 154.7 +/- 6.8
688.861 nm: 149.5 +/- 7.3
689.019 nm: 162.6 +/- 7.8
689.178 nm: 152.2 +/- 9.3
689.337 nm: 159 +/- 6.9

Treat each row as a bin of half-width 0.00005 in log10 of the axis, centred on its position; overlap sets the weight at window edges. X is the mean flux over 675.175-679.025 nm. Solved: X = 175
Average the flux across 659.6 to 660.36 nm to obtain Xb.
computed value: 244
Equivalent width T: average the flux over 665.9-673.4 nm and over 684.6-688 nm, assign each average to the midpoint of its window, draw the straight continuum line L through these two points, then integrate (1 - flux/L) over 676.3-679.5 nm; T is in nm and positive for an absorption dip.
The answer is 0.30 nm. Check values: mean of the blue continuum 220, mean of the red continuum 158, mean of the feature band 172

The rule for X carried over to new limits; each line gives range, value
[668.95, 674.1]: 205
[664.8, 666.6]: 258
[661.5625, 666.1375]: 261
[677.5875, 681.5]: 167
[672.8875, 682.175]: 176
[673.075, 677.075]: 187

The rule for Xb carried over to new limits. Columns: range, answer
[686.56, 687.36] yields 162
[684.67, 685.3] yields 159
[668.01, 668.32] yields 230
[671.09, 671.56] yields 204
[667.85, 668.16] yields 237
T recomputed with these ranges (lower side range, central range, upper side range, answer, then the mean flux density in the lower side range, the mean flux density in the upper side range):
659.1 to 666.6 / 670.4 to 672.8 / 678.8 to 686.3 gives 0.10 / 255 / 161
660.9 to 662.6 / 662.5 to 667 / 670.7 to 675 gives -0.44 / 252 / 197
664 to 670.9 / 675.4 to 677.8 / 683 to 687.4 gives 0.23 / 239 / 158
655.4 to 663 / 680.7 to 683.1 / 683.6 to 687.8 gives 0.07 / 237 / 158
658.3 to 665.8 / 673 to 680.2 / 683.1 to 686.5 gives 0.50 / 253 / 157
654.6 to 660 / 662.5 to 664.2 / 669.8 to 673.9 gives -0.39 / 226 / 203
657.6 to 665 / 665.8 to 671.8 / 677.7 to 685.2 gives -0.21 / 250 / 163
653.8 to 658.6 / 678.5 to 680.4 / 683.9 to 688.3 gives 0.04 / 219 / 159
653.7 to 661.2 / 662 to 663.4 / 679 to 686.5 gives -0.33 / 227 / 162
